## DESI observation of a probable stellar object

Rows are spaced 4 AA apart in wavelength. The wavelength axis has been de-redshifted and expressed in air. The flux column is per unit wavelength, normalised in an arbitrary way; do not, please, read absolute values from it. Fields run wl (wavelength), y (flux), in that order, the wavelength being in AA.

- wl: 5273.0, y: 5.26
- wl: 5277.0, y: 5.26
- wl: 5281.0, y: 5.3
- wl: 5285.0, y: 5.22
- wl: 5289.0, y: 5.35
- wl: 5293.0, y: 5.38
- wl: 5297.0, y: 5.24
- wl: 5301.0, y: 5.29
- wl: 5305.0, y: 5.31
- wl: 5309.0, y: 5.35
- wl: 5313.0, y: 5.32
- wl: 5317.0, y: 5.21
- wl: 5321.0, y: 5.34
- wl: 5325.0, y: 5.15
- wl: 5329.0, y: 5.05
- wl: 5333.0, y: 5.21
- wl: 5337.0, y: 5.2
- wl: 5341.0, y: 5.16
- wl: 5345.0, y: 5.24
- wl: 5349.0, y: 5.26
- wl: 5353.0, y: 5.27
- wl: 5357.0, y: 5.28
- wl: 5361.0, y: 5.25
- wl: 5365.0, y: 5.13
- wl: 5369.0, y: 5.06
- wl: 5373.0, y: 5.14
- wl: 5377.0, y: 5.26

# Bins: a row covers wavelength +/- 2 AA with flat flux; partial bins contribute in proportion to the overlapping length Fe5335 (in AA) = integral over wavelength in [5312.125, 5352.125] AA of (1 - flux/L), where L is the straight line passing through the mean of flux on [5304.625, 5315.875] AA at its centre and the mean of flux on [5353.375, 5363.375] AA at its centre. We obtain 0.6 AA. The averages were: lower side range 5.32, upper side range 5.26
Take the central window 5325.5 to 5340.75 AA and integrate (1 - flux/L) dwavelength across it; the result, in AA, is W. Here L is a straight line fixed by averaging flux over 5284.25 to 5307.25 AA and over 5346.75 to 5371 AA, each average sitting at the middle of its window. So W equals 0.3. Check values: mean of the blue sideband 5.3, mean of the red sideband 5.21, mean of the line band 5.15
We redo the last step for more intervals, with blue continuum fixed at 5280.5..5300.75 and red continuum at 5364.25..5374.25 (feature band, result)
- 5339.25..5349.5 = -0.1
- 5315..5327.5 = 0.0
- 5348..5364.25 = -0.4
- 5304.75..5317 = -0.1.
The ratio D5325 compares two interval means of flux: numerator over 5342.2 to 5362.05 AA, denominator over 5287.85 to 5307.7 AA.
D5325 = 1.0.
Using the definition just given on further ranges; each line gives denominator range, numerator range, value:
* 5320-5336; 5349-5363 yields 1.02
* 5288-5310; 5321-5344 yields 0.97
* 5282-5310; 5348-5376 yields 0.98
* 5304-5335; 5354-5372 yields 0.99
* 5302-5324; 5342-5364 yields 0.99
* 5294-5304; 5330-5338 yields 0.98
